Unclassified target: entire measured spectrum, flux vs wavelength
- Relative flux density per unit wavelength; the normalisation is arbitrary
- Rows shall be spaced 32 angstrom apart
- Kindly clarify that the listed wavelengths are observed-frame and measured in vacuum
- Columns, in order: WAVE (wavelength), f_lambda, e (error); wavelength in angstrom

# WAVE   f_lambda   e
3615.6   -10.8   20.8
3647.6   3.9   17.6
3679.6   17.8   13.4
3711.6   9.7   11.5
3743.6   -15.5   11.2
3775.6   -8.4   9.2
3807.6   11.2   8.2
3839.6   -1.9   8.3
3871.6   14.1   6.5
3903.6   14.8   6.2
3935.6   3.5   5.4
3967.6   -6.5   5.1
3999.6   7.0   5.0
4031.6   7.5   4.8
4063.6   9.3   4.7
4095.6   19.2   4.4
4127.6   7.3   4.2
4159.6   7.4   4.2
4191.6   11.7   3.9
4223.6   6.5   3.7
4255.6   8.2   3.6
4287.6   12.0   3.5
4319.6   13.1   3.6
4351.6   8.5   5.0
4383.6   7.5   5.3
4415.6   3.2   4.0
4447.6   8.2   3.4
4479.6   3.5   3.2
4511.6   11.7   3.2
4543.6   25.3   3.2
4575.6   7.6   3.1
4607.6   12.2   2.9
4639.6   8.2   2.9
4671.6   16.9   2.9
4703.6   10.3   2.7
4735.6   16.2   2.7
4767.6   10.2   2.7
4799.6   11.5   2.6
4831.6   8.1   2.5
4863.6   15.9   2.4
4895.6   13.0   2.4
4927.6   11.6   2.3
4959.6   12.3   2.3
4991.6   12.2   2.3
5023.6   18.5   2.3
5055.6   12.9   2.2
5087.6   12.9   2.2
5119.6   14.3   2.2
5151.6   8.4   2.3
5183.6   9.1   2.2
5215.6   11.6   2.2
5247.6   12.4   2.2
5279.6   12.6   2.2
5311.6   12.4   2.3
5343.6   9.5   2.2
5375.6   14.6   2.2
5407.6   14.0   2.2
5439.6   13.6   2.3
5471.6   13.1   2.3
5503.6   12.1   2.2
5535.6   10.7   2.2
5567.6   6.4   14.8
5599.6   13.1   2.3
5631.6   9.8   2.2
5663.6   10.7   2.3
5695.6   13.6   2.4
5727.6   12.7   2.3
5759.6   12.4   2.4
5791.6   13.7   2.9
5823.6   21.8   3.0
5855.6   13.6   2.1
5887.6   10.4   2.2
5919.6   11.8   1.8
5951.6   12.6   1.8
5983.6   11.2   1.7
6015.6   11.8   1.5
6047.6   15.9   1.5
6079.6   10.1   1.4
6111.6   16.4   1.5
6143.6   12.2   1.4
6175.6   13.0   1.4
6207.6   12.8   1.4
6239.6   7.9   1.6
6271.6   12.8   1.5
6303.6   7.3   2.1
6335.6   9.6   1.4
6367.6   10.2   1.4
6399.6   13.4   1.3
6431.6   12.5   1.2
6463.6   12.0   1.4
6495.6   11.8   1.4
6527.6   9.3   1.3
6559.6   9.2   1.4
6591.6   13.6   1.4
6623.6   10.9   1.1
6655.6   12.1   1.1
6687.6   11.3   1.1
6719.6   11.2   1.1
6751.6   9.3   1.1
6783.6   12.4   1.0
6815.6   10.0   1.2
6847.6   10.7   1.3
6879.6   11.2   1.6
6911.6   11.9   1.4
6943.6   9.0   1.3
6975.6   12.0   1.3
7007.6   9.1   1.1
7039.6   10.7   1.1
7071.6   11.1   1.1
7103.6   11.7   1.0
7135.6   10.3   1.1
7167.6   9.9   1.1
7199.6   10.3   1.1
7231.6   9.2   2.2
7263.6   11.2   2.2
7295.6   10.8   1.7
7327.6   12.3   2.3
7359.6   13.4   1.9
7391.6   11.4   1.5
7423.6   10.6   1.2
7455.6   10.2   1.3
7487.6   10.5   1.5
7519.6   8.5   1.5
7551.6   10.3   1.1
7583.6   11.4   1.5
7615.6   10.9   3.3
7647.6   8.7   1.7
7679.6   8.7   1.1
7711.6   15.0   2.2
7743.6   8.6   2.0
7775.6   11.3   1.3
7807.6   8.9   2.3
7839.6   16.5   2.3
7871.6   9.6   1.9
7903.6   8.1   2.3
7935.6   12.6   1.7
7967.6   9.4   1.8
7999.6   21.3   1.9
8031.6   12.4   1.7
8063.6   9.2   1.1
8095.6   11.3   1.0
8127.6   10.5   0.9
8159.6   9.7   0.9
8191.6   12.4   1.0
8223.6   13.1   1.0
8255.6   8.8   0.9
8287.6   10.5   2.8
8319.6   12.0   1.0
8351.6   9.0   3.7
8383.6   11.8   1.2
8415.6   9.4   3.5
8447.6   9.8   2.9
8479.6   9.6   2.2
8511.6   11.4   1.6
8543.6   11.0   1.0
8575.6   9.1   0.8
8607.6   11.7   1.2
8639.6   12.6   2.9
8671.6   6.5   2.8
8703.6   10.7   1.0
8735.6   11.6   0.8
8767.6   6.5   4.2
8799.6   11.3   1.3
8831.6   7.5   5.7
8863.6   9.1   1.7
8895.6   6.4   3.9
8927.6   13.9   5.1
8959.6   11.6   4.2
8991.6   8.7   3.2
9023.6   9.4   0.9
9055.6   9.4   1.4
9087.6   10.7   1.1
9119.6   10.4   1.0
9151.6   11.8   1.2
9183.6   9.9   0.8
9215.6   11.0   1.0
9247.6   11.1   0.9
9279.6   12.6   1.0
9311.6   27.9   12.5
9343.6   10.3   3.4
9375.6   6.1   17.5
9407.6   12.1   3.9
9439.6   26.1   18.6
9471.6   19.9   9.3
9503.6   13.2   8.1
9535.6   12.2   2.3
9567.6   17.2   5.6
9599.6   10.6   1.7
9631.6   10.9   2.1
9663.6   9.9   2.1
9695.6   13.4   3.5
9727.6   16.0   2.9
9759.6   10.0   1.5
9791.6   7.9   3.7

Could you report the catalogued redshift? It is 0.221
